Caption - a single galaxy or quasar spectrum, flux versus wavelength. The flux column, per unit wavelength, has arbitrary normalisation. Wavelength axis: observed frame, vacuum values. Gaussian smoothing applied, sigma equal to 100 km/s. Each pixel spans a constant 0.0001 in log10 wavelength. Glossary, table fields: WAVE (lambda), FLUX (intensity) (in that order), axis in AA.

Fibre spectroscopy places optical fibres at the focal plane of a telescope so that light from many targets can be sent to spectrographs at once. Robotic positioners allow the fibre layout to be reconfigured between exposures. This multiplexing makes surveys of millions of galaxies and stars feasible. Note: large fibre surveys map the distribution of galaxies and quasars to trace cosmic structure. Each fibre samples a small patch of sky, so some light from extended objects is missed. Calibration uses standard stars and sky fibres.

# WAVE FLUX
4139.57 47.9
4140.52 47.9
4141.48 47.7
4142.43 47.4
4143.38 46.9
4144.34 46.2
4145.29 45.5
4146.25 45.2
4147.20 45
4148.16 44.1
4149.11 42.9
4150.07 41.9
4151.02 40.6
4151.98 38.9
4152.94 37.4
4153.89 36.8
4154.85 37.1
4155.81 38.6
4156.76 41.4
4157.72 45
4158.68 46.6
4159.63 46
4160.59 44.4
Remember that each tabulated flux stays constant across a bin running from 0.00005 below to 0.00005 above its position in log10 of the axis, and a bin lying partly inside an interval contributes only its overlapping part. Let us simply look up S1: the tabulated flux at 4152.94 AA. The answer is 37.4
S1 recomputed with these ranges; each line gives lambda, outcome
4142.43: 47.4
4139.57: 47.9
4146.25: 45.2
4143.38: 46.9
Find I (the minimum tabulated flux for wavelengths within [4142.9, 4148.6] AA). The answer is 44.1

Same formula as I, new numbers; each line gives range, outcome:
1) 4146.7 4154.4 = 36.8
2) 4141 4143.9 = 46.9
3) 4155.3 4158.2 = 38.6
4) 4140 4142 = 47.7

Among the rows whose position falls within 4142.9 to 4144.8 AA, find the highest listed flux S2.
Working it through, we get 46.9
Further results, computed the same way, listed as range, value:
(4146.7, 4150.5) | 45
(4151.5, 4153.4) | 38.9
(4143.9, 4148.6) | 46.2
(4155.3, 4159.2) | 46.6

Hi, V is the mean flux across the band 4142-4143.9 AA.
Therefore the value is 47.1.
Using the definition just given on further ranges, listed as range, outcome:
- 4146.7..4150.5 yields 43.5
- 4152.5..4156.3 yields 37.6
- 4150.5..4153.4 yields 39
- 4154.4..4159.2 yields 41.9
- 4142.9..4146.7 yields 45.9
